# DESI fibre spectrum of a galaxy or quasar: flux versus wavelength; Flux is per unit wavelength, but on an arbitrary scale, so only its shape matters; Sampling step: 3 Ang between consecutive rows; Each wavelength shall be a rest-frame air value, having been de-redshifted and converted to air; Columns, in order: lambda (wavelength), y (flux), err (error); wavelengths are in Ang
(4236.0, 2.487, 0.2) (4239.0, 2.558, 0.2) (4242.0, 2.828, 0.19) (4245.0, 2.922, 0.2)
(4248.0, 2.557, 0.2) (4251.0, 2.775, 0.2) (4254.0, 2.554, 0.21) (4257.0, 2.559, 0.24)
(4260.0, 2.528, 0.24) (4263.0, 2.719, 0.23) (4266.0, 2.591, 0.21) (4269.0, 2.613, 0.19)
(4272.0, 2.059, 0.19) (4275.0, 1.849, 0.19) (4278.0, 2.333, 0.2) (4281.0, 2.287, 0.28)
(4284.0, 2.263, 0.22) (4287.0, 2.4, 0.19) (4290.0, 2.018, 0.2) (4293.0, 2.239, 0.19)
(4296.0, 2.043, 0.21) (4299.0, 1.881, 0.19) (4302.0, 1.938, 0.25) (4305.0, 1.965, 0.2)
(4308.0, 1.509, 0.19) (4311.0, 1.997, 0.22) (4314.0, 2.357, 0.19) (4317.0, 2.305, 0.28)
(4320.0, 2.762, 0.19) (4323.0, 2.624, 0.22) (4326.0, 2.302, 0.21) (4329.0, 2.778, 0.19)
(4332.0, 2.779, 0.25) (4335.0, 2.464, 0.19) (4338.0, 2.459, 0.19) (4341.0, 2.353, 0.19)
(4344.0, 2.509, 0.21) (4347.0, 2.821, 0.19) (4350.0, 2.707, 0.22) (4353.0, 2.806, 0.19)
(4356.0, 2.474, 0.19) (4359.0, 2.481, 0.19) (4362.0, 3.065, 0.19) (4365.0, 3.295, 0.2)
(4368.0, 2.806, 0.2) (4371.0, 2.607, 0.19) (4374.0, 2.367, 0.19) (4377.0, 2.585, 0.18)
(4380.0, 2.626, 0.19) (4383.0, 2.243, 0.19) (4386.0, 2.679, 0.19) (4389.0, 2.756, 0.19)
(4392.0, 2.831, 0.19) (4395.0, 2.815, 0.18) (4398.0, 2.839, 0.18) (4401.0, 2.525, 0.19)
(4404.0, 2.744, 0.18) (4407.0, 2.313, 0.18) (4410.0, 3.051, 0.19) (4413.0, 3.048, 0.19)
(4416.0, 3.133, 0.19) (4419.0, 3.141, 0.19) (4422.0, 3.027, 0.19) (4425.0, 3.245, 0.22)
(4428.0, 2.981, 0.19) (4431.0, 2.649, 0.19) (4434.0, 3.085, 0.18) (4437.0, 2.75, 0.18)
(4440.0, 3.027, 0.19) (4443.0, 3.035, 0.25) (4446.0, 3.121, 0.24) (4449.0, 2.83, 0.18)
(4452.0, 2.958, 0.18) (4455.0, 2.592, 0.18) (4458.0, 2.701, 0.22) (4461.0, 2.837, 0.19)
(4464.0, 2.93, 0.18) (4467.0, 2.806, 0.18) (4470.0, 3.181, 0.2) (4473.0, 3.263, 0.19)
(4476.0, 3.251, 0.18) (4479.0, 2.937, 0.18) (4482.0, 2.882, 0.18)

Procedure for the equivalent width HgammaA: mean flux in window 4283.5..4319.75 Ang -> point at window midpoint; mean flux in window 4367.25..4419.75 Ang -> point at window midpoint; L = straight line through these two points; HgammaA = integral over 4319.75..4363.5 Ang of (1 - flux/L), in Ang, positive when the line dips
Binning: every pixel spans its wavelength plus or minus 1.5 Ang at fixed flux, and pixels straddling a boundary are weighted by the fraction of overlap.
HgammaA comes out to -4.7 Ang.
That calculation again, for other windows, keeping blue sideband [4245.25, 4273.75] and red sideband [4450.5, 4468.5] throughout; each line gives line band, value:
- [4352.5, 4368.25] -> -0.8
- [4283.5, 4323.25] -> 7.1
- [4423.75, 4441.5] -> -1.2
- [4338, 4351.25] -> 0.4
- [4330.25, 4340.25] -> 0.4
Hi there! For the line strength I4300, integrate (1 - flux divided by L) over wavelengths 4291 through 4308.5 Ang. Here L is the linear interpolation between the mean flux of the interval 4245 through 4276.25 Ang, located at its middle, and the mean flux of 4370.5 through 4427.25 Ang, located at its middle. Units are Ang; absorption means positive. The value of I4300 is 4.2 Ang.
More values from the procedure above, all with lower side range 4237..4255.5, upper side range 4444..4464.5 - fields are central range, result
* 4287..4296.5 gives 2.0 Ang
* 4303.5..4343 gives 5.6 Ang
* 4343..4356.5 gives 0.4 Ang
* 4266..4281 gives 2.5 Ang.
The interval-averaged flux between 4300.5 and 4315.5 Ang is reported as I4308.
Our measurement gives 1.95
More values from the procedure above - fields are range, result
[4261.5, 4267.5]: 2.65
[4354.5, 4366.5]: 2.83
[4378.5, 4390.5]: 2.58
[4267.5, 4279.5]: 2.21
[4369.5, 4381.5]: 2.55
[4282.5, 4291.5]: 2.23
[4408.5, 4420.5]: 3.09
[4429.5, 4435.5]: 2.87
